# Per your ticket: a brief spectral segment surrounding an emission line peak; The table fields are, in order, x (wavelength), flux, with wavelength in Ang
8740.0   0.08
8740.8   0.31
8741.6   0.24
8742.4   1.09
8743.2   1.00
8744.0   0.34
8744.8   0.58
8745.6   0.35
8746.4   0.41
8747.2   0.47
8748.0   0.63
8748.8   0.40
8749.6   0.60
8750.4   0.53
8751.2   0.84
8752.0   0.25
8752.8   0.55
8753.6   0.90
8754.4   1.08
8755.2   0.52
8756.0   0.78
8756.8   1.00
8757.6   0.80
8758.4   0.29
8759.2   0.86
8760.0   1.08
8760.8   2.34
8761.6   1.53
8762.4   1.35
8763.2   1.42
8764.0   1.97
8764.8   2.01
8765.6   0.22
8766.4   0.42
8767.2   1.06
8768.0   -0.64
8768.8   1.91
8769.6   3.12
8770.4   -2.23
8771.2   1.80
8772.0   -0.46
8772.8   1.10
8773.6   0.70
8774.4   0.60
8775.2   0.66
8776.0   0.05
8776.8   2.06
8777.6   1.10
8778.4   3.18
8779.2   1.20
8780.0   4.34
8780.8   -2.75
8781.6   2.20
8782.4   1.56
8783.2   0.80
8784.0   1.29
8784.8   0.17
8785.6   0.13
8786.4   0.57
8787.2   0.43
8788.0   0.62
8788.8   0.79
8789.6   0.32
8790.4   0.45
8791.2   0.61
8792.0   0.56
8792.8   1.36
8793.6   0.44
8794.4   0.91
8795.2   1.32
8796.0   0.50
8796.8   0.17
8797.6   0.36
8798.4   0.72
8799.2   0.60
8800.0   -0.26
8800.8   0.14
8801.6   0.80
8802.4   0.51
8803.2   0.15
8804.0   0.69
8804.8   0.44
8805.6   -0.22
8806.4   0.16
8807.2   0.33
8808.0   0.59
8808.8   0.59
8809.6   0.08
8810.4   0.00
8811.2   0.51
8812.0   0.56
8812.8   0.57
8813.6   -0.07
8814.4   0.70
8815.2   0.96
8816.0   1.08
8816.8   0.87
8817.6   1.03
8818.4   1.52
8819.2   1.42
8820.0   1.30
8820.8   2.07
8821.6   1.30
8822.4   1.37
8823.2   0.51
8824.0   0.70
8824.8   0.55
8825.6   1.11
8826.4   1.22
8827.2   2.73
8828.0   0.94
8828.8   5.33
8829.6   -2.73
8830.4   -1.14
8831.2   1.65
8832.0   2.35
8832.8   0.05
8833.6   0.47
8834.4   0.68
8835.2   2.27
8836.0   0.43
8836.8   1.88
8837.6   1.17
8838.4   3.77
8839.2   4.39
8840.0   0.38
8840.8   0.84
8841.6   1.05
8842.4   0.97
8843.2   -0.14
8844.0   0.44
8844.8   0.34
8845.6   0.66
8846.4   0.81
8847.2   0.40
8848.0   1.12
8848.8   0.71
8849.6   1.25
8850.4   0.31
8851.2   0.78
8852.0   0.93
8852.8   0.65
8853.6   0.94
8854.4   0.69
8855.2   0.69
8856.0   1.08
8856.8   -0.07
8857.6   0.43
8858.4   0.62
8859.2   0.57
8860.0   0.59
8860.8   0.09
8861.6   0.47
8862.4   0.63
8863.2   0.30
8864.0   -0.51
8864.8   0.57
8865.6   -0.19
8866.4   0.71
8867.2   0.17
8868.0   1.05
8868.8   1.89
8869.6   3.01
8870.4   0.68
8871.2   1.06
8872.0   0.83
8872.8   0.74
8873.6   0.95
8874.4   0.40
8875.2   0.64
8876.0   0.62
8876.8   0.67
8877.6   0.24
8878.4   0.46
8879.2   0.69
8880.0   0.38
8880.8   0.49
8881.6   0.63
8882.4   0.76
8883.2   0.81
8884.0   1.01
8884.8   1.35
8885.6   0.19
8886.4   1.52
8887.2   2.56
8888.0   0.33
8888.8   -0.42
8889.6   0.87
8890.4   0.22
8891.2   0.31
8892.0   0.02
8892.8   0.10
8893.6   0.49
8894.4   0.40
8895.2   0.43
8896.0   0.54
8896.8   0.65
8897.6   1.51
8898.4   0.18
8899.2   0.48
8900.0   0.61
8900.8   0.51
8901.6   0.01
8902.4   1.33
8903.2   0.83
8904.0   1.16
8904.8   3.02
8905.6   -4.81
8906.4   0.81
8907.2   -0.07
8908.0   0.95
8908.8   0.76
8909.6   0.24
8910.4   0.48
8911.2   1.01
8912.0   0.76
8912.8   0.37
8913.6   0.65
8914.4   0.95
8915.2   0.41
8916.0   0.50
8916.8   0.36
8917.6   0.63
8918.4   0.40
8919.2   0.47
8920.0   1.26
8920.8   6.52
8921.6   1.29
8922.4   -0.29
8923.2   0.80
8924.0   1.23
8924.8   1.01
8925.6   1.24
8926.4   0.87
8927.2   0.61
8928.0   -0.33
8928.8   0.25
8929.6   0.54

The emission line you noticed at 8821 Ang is H-beta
